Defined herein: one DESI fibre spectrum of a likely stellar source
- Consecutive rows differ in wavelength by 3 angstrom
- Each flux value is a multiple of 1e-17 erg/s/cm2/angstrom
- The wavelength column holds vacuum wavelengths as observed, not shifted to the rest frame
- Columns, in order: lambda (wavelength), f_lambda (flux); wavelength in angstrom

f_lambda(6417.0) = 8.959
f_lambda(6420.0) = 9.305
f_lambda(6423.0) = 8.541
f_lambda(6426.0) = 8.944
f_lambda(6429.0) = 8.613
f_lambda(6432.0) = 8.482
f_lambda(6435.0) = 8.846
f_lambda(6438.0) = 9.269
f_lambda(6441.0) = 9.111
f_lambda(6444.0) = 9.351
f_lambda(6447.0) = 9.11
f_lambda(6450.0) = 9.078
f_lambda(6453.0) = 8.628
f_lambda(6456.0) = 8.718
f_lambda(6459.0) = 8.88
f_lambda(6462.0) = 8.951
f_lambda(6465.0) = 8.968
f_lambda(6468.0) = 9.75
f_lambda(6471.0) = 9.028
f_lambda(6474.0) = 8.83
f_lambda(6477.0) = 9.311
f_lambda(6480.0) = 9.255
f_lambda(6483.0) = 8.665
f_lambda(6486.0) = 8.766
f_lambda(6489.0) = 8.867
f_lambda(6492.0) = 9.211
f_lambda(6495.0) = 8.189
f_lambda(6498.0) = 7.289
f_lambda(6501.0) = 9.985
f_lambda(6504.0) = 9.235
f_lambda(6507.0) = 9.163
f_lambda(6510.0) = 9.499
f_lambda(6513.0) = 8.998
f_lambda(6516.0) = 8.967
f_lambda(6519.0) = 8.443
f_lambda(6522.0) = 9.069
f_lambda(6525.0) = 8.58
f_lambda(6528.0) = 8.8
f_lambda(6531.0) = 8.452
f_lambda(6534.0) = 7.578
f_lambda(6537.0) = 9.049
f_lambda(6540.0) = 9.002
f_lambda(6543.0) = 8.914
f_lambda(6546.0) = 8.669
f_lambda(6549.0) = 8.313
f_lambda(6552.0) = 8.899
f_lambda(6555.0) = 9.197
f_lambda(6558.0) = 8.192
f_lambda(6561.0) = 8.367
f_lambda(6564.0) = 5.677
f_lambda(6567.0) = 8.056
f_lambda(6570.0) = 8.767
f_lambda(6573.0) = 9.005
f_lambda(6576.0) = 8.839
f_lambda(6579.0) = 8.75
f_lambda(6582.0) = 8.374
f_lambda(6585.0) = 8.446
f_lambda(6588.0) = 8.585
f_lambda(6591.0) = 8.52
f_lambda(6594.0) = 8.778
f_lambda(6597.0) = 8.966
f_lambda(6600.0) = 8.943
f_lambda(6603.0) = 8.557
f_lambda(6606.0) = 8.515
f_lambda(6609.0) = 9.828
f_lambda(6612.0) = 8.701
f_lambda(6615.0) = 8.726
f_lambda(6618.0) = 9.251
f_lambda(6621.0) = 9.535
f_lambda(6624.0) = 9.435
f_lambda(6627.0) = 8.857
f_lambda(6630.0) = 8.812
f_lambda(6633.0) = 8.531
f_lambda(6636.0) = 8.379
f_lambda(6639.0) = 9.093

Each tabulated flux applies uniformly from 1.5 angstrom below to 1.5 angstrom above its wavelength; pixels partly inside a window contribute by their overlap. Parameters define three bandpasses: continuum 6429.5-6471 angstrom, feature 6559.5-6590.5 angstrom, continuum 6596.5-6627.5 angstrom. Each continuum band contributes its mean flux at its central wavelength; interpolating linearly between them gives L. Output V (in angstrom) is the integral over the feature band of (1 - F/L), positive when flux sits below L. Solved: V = 2.5 angstrom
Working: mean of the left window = 9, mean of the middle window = 8.29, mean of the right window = 9.04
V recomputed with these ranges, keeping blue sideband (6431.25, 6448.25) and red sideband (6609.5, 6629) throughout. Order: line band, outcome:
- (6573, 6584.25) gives 0.5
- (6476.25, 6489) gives 0.1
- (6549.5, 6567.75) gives 2.0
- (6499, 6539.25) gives 0.8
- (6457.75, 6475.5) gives 0.0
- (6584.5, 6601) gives 0.7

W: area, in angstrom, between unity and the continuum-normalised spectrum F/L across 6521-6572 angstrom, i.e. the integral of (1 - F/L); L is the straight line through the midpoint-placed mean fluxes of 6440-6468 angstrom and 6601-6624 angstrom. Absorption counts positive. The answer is 3.3 angstrom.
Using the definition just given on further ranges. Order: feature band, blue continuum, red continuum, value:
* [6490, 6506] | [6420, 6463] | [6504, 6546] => 0.09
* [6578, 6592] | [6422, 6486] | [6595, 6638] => 0.64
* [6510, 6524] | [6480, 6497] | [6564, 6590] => -0.46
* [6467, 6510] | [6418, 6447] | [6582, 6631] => -0.23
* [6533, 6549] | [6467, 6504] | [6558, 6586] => -0.29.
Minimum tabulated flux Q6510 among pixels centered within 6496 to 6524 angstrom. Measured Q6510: 7.289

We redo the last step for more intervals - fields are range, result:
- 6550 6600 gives 5.677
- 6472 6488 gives 8.665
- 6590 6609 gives 8.515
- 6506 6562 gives 7.578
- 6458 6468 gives 8.88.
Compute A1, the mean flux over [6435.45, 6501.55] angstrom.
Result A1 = 8.95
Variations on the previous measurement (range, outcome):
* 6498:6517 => 9.16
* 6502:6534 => 8.87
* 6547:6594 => 8.41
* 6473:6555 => 8.82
